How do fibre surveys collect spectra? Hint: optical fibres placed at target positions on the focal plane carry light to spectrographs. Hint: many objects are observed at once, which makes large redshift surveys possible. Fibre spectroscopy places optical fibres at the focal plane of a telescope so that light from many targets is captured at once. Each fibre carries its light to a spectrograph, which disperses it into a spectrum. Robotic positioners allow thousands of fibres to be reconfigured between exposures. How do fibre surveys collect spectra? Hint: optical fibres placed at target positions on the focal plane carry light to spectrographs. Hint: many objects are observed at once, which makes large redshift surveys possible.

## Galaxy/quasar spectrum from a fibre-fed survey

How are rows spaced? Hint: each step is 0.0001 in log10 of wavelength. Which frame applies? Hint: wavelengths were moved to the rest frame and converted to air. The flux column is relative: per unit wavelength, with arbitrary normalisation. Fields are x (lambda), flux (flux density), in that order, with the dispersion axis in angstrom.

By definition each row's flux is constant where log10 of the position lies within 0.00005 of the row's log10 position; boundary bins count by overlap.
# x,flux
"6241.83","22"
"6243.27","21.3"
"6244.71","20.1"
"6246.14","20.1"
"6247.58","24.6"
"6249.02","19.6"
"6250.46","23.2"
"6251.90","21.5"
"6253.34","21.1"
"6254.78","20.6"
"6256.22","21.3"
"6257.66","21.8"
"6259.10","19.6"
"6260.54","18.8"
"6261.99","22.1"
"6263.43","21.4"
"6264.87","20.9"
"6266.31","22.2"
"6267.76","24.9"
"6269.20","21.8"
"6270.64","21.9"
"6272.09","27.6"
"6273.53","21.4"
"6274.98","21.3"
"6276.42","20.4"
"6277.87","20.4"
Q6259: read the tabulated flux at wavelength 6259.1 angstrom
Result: 19.6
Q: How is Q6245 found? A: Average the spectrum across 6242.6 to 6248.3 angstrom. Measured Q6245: 21.5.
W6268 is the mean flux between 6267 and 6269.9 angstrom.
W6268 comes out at 23.3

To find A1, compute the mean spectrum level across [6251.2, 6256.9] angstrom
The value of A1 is 21.1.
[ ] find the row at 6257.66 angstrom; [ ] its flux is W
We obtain 21.8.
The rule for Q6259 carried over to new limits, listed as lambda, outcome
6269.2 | 21.8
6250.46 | 23.2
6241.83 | 22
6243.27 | 21.3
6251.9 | 21.5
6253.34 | 21.1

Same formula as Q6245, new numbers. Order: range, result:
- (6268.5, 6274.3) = 23.2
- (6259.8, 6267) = 21.1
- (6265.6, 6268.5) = 23.5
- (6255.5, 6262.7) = 20.7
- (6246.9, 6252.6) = 22.2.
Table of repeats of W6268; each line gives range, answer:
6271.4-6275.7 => 23.4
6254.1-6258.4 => 21.2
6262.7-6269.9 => 22.3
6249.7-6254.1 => 21.9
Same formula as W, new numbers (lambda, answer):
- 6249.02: 19.6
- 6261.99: 22.1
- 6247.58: 24.6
